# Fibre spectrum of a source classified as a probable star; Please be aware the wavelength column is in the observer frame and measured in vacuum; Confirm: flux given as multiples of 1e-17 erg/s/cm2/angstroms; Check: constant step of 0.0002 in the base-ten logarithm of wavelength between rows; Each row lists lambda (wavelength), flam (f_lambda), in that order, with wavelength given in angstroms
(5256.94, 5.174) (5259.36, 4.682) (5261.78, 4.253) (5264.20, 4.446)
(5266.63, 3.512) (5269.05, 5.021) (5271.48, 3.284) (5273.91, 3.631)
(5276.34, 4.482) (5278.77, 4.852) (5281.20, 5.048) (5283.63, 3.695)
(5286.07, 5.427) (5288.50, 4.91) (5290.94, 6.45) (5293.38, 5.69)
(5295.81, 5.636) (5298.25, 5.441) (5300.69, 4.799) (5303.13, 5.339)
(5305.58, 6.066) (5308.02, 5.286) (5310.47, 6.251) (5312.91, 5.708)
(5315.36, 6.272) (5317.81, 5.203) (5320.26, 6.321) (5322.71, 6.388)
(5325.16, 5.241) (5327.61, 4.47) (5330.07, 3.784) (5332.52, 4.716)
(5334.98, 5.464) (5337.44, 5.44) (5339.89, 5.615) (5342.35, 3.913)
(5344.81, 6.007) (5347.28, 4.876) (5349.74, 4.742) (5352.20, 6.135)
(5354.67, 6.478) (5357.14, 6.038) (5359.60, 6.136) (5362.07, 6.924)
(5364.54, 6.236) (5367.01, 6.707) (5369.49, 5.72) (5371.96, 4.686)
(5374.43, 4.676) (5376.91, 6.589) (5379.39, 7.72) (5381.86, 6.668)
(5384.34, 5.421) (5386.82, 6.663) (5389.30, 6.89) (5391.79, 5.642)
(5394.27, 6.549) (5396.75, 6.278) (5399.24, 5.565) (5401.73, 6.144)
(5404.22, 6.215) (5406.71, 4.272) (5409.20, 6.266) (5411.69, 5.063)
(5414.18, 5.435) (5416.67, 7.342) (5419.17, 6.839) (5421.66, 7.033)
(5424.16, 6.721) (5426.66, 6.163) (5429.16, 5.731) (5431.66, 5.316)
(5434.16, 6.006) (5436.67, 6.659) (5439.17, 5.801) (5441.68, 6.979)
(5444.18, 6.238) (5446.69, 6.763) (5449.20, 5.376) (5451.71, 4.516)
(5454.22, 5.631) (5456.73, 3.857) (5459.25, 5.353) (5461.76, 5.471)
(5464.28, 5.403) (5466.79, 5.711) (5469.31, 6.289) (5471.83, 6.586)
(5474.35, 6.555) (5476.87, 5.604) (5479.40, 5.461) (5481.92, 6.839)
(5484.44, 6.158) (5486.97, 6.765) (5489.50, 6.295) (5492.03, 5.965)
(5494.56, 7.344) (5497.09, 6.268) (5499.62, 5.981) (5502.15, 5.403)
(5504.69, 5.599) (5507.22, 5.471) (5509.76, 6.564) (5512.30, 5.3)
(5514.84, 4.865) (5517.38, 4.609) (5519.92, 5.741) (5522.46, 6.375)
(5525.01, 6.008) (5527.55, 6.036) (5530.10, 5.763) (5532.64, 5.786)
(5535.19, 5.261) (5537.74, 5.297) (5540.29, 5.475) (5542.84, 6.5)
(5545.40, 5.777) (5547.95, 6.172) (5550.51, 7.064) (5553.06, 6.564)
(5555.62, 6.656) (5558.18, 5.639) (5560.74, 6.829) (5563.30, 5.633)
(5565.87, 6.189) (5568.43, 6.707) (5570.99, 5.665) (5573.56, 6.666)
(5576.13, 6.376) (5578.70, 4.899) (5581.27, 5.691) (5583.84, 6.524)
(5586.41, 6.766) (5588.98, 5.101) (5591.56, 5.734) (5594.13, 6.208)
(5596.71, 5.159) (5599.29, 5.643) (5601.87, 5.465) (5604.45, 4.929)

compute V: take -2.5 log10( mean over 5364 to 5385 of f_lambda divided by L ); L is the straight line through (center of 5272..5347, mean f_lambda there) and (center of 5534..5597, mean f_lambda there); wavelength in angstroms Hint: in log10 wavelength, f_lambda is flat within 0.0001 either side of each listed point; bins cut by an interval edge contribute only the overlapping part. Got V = -0.12 mag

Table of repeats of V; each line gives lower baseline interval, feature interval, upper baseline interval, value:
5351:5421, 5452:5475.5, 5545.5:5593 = 0.10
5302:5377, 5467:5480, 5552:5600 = -0.05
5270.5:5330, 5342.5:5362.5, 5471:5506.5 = -0.05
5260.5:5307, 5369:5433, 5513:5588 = -0.14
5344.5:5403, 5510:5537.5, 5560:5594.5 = 0.08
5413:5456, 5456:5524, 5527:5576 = 0.05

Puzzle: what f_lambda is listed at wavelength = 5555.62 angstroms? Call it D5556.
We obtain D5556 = 6.656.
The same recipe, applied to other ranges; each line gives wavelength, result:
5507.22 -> 5.471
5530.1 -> 5.763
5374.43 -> 4.676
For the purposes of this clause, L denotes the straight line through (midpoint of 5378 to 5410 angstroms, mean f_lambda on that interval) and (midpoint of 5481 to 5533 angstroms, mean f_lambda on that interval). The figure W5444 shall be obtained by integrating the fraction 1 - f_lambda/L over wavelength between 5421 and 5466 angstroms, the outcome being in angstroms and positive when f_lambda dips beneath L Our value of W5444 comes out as 2.0 angstroms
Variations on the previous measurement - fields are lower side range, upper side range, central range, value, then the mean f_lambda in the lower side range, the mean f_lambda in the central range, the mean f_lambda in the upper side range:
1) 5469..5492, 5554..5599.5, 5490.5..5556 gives 2.60 angstroms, 6.27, 5.91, 6.02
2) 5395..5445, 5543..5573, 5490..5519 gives 2.05 angstroms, 6.11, 5.77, 6.28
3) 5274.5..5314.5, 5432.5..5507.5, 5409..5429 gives -1.97 angstroms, 5.3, 6.33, 5.95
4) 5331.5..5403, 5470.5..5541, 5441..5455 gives 0.04 angstroms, 5.89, 5.88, 5.91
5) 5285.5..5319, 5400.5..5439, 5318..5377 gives 2.66 angstroms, 5.61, 5.53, 6.07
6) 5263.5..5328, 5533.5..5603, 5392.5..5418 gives -1.94 angstroms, 5.16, 5.91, 5.99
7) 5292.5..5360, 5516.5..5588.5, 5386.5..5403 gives -1.71 angstroms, 5.47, 6.22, 6.02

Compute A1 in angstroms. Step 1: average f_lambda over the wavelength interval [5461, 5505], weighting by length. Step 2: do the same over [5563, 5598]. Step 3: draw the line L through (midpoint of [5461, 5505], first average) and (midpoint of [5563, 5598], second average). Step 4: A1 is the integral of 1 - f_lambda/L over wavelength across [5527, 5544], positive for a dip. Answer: 0.9 angstroms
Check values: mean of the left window 6.11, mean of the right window 5.96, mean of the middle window 5.71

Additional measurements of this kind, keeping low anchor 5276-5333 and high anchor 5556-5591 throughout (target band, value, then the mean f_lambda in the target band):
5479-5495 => -1.59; 6.41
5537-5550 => 0.09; 5.94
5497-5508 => 0.31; 5.7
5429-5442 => -0.82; 6.05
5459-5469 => 0.33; 5.58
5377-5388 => -2.13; 6.62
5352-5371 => -2.75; 6.28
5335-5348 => 0.53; 5.21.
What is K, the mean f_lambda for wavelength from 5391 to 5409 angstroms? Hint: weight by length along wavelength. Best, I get 5.84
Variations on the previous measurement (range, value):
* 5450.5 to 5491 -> 5.78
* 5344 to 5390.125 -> 6.06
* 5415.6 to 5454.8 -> 6.2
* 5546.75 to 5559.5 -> 6.42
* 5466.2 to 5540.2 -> 5.92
